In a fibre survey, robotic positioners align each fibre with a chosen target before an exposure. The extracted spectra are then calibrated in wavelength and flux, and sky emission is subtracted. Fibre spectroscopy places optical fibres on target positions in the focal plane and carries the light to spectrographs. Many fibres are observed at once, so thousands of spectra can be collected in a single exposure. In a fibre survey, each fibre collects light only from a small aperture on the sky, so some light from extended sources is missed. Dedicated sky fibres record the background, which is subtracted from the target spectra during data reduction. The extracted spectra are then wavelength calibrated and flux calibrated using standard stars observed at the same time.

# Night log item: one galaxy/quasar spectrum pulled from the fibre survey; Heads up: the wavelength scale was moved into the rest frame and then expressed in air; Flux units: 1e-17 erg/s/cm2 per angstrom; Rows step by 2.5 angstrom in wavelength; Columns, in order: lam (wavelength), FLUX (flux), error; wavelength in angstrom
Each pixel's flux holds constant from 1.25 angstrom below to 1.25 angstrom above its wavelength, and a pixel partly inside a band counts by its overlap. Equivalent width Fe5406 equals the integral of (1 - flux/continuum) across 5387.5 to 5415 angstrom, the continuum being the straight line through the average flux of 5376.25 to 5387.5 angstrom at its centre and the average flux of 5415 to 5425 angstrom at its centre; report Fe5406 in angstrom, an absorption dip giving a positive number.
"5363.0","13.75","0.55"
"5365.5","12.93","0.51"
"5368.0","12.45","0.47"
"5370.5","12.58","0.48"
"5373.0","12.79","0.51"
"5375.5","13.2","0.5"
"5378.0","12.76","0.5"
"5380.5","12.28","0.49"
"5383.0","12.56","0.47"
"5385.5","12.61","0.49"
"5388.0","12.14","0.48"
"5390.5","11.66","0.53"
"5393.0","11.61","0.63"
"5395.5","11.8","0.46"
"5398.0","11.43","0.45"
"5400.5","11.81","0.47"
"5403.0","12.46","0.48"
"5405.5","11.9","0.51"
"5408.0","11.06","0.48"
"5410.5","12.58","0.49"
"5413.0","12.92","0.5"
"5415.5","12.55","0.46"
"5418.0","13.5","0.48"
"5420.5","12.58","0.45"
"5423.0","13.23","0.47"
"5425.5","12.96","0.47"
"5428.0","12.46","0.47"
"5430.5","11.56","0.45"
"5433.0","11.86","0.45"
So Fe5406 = 1.78 angstrom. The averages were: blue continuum 12.6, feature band 12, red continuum 13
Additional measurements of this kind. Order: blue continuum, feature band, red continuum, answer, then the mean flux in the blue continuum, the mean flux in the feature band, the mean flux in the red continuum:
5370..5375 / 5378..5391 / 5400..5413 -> 0.2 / 12.8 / 12.3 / 12.1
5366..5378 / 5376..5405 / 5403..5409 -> 0.1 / 12.8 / 12.1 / 11.7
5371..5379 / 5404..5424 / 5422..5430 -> 0.4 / 12.9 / 12.5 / 12.7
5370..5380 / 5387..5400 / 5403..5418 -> 0.9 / 12.8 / 11.7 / 12.3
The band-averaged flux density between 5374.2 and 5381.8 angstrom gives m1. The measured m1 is 12.7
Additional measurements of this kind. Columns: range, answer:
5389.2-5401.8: 11.7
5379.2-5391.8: 12.2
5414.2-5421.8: 12.9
